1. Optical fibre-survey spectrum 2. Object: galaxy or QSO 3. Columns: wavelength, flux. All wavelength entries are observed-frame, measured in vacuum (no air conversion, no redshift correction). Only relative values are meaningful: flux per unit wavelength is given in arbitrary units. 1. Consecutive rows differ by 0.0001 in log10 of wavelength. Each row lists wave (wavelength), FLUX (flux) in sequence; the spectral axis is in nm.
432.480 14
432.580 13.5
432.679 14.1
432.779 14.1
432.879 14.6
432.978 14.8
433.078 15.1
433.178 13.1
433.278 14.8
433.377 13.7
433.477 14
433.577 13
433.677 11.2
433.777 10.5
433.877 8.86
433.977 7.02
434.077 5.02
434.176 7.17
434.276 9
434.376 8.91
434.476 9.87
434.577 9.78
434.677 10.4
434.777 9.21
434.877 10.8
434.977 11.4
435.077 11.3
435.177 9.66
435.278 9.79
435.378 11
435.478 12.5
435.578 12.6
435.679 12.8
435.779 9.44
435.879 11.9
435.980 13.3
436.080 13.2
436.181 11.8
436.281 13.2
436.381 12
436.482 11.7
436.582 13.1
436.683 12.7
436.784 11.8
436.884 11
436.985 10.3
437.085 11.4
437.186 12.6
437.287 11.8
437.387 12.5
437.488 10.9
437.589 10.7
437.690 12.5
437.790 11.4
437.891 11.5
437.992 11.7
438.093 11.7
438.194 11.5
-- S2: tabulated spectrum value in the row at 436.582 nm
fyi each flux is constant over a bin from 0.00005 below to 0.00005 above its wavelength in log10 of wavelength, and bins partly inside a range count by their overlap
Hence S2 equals 13.1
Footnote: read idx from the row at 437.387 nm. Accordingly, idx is 12.5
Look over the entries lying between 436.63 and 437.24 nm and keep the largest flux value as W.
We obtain 12.7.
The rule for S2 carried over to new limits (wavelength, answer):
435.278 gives 9.79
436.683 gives 12.7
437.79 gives 11.4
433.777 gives 10.5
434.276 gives 9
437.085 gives 11.4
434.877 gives 10.8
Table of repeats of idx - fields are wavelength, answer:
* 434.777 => 9.21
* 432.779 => 14.1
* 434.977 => 11.4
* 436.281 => 13.2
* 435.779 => 9.44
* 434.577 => 9.78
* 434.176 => 7.17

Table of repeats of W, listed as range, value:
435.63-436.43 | 13.3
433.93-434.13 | 7.02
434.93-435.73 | 12.8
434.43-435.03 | 11.4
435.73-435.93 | 11.9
